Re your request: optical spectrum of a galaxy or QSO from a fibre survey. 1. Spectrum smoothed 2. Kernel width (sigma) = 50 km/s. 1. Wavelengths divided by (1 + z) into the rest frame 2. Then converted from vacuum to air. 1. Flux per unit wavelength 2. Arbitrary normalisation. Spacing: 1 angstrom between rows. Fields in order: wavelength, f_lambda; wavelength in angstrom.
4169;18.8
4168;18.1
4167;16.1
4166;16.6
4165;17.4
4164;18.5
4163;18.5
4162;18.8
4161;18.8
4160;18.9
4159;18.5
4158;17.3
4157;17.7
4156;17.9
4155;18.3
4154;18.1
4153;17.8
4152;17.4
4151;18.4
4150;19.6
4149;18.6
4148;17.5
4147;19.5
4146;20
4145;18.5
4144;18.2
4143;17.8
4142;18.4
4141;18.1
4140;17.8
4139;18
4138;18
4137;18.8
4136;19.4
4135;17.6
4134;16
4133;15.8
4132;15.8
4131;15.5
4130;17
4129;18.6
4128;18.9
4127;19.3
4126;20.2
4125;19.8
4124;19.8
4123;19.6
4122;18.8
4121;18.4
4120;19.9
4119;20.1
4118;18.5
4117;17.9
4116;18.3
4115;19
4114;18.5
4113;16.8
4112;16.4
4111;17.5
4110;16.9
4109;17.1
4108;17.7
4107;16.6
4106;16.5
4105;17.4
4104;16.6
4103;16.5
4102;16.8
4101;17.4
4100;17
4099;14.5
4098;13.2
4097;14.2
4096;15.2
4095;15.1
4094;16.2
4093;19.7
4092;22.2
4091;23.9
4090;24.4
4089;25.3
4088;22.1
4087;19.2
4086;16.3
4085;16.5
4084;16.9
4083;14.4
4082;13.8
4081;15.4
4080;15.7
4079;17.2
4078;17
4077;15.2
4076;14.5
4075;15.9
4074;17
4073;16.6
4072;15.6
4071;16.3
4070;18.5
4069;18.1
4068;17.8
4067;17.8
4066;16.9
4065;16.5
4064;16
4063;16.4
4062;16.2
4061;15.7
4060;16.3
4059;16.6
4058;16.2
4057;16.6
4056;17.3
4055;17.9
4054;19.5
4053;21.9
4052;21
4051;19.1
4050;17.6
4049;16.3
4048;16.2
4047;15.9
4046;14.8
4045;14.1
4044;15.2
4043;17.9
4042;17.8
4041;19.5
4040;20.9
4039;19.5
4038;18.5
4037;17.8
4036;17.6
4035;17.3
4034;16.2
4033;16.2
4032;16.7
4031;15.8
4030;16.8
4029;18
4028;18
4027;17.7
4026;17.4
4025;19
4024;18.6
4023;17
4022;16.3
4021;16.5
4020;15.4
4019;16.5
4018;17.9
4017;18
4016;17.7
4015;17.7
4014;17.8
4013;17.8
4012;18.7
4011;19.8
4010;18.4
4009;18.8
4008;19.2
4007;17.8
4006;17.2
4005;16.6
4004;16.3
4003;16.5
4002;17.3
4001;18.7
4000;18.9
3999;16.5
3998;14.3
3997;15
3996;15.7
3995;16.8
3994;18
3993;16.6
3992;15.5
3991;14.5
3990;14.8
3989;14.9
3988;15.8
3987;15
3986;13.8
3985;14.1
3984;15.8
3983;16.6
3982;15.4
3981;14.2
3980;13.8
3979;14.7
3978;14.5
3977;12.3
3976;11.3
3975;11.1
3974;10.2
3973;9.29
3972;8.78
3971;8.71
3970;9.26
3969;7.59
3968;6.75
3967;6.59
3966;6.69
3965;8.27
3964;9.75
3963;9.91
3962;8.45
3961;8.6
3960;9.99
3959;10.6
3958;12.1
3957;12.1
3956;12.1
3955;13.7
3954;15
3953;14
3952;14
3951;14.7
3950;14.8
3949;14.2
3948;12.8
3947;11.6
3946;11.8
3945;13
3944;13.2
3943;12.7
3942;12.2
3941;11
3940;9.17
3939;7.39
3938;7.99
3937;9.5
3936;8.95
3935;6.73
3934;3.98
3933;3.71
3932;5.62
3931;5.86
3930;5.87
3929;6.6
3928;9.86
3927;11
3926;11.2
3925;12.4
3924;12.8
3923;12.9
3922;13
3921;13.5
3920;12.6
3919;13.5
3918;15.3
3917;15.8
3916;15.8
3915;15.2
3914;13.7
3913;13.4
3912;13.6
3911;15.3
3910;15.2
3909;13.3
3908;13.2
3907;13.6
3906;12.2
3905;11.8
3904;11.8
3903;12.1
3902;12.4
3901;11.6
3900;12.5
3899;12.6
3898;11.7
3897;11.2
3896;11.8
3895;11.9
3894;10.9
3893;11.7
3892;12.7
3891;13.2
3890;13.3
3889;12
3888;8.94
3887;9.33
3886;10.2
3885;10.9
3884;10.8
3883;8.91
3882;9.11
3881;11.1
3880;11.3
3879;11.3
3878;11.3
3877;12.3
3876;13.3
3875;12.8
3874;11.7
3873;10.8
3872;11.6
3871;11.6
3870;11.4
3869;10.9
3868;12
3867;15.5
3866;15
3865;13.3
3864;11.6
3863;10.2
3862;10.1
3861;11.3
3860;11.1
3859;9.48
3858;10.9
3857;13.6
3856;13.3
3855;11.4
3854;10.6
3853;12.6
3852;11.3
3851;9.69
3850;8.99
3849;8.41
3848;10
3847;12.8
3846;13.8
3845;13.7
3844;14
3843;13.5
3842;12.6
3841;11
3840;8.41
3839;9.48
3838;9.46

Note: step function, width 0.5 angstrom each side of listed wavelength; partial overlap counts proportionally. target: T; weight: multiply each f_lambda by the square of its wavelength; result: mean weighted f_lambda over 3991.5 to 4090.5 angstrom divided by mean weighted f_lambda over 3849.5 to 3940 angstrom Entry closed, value 1.64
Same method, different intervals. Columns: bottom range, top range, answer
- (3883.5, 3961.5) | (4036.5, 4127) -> 1.63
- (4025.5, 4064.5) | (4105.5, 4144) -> 1.08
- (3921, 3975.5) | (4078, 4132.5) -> 1.89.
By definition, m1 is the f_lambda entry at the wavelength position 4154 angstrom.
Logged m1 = 18.1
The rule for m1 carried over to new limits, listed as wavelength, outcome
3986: 13.8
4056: 17.3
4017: 18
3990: 14.8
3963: 9.91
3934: 3.98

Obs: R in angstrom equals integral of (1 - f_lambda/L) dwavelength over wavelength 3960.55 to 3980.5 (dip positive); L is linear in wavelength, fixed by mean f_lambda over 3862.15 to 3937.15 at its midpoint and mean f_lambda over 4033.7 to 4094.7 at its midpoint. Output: 6.1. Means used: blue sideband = 11.6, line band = 9.83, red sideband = 17.6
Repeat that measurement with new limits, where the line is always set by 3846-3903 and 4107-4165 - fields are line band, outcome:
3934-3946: 2.9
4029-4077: -3.3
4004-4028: -4.1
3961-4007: 3.2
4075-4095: -1.4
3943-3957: 0.1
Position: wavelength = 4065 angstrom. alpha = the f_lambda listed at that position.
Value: 16.5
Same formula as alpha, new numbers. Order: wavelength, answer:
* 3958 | 12.1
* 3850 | 8.99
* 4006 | 17.2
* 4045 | 14.1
